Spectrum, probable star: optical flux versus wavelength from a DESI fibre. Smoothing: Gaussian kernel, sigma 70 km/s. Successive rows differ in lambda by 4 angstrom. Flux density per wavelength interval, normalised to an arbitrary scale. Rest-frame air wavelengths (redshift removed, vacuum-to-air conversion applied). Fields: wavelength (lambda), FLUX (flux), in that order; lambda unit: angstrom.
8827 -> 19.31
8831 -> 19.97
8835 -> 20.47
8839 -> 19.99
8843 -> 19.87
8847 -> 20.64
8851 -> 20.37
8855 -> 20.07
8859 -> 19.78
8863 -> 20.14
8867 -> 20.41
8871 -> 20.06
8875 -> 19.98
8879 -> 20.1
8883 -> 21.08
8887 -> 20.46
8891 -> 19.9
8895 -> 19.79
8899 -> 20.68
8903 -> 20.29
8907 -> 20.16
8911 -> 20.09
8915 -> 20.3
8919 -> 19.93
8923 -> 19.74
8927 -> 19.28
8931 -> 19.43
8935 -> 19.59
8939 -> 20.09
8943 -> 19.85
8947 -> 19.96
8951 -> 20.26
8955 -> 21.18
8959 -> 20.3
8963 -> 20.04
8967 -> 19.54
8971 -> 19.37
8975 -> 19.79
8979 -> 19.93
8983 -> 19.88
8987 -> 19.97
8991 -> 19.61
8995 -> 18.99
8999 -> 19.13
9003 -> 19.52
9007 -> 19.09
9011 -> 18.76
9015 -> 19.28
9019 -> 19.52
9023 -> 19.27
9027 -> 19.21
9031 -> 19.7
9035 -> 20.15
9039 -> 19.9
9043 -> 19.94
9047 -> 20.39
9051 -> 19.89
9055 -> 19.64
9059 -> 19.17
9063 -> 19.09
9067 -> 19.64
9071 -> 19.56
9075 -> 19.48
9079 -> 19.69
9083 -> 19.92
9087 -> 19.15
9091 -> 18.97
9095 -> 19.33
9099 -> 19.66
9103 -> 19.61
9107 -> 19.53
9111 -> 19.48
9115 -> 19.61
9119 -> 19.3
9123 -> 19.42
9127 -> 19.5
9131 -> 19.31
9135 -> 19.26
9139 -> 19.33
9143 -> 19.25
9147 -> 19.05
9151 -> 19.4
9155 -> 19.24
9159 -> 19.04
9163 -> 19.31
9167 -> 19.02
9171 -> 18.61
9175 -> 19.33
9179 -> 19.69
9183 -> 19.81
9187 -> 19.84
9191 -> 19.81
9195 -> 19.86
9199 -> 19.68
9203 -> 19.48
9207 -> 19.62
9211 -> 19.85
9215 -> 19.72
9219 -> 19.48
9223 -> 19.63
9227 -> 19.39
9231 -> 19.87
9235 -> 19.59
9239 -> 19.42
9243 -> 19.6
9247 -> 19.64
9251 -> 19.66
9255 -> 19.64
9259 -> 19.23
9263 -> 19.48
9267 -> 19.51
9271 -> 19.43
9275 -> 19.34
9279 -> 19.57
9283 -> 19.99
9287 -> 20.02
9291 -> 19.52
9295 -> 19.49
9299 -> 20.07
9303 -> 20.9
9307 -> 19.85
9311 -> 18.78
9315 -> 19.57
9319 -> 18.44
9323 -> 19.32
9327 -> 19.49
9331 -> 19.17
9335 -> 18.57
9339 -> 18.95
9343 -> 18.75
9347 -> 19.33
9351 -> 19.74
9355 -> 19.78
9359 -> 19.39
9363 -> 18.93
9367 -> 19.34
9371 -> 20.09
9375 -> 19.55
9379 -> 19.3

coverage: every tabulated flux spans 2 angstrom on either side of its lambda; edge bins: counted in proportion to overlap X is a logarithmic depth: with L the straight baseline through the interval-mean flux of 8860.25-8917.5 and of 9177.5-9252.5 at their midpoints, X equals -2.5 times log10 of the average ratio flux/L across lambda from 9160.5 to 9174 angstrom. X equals 0.04 mag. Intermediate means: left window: 20.2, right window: 19.7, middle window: 19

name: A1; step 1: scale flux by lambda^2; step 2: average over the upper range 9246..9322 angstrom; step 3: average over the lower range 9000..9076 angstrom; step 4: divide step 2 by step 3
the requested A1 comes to 1.06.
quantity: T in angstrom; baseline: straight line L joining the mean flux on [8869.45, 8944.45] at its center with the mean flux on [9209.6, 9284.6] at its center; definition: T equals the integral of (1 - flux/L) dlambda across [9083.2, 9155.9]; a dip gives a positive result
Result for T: 1.4 angstrom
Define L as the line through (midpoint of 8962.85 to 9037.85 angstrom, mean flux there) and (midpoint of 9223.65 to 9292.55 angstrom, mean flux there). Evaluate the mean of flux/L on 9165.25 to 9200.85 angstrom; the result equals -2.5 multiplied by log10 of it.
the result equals 0.00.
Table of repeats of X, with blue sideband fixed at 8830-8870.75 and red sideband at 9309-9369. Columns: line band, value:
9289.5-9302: -0.03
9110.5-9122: 0.01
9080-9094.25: 0.02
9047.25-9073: 0.01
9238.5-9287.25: -0.01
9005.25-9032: 0.03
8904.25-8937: 0.01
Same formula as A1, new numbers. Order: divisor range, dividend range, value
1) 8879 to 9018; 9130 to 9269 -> 1.04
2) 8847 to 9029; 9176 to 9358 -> 1.06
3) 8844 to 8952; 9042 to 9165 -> 1.01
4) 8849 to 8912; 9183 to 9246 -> 1.05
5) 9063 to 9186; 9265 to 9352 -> 1.04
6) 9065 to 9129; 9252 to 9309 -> 1.05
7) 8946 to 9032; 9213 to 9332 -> 1.06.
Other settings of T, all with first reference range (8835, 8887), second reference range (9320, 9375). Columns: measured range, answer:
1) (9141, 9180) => 0.9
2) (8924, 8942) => 0.4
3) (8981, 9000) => 0.4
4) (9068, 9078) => 0.1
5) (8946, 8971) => -0.1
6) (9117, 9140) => 0.4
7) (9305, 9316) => 0.0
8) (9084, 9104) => 0.4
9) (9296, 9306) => -0.5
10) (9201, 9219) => -0.1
